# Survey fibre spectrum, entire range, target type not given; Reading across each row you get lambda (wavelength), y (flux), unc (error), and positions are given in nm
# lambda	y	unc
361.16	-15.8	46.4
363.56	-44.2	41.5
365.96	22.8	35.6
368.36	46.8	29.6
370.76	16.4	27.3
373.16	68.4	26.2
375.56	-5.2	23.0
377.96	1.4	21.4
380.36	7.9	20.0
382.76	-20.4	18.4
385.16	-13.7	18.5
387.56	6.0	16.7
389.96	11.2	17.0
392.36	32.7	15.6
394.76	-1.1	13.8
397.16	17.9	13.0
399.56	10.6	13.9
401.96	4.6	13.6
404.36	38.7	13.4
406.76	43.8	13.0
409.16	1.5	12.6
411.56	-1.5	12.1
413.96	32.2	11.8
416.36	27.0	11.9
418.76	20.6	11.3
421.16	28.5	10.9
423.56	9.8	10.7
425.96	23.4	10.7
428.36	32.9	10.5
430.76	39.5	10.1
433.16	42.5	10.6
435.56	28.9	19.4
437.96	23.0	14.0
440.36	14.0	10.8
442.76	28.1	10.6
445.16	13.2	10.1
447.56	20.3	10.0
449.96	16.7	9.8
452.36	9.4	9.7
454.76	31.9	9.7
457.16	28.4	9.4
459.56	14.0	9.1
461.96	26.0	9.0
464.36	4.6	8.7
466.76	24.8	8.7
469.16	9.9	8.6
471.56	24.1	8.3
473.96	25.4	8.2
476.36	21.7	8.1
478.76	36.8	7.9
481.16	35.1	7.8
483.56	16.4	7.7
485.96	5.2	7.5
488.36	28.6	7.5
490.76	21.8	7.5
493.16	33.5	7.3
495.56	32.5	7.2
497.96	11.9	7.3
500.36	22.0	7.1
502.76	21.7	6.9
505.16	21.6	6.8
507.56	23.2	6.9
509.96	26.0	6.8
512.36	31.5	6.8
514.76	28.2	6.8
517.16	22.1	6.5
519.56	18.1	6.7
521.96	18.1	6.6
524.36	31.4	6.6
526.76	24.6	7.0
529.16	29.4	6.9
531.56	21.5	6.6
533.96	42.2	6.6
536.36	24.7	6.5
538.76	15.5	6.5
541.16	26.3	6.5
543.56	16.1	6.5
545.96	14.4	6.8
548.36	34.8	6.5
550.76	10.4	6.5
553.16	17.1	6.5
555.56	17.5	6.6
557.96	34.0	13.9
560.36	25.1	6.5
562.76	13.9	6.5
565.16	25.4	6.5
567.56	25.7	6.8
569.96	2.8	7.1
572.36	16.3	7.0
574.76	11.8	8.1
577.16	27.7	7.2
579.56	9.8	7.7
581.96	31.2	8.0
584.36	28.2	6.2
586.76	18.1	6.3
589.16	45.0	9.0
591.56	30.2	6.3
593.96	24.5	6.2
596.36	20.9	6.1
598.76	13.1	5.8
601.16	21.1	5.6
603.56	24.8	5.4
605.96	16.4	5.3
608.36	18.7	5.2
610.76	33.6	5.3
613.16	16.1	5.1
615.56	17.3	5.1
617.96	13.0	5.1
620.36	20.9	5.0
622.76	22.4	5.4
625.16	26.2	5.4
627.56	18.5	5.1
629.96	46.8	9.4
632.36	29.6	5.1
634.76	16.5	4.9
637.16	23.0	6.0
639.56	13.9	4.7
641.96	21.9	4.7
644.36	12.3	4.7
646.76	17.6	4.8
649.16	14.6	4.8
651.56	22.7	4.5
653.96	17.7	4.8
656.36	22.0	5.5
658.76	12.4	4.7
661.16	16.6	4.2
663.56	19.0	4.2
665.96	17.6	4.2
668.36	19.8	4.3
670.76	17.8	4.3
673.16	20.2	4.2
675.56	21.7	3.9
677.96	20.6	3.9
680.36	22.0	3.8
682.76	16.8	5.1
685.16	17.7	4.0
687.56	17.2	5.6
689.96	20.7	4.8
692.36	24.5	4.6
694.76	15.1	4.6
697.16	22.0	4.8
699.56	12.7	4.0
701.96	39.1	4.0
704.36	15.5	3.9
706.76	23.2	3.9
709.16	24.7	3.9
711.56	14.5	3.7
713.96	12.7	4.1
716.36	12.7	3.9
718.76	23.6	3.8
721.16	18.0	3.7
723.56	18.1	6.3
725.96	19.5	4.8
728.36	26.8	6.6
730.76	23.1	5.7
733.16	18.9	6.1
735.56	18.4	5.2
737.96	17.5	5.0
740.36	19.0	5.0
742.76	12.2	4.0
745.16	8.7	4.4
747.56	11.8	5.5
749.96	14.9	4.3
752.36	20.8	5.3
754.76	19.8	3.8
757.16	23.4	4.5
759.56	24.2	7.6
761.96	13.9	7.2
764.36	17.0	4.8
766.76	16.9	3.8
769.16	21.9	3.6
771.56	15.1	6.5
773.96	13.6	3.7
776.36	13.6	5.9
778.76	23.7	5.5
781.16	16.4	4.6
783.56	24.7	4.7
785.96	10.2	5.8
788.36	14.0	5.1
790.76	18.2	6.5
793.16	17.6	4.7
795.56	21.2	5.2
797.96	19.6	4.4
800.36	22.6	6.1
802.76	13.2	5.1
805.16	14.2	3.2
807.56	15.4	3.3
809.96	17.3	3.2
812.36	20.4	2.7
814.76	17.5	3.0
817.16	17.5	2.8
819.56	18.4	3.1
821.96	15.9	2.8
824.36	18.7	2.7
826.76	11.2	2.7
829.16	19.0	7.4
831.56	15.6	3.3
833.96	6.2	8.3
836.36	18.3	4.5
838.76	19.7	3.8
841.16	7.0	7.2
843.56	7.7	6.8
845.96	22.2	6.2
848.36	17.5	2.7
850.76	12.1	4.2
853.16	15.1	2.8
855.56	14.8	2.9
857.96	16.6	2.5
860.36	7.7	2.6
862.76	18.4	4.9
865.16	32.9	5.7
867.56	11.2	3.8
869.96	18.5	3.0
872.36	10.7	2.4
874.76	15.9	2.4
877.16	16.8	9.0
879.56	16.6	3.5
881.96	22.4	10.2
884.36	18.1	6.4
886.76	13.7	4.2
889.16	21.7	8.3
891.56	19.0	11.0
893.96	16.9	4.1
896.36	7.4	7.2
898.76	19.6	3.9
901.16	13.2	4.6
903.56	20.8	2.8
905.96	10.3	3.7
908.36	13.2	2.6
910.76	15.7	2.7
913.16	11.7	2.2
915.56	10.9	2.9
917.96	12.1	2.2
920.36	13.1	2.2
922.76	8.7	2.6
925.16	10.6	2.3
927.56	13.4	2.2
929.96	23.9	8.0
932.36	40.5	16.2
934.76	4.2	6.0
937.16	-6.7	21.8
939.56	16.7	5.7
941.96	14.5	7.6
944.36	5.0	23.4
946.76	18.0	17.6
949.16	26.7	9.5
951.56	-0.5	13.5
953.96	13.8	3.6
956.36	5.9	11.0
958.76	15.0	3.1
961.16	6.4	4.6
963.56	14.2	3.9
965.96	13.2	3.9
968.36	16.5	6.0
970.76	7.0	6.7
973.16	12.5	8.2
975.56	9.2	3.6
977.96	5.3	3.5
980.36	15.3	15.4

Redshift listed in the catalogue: 0.068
